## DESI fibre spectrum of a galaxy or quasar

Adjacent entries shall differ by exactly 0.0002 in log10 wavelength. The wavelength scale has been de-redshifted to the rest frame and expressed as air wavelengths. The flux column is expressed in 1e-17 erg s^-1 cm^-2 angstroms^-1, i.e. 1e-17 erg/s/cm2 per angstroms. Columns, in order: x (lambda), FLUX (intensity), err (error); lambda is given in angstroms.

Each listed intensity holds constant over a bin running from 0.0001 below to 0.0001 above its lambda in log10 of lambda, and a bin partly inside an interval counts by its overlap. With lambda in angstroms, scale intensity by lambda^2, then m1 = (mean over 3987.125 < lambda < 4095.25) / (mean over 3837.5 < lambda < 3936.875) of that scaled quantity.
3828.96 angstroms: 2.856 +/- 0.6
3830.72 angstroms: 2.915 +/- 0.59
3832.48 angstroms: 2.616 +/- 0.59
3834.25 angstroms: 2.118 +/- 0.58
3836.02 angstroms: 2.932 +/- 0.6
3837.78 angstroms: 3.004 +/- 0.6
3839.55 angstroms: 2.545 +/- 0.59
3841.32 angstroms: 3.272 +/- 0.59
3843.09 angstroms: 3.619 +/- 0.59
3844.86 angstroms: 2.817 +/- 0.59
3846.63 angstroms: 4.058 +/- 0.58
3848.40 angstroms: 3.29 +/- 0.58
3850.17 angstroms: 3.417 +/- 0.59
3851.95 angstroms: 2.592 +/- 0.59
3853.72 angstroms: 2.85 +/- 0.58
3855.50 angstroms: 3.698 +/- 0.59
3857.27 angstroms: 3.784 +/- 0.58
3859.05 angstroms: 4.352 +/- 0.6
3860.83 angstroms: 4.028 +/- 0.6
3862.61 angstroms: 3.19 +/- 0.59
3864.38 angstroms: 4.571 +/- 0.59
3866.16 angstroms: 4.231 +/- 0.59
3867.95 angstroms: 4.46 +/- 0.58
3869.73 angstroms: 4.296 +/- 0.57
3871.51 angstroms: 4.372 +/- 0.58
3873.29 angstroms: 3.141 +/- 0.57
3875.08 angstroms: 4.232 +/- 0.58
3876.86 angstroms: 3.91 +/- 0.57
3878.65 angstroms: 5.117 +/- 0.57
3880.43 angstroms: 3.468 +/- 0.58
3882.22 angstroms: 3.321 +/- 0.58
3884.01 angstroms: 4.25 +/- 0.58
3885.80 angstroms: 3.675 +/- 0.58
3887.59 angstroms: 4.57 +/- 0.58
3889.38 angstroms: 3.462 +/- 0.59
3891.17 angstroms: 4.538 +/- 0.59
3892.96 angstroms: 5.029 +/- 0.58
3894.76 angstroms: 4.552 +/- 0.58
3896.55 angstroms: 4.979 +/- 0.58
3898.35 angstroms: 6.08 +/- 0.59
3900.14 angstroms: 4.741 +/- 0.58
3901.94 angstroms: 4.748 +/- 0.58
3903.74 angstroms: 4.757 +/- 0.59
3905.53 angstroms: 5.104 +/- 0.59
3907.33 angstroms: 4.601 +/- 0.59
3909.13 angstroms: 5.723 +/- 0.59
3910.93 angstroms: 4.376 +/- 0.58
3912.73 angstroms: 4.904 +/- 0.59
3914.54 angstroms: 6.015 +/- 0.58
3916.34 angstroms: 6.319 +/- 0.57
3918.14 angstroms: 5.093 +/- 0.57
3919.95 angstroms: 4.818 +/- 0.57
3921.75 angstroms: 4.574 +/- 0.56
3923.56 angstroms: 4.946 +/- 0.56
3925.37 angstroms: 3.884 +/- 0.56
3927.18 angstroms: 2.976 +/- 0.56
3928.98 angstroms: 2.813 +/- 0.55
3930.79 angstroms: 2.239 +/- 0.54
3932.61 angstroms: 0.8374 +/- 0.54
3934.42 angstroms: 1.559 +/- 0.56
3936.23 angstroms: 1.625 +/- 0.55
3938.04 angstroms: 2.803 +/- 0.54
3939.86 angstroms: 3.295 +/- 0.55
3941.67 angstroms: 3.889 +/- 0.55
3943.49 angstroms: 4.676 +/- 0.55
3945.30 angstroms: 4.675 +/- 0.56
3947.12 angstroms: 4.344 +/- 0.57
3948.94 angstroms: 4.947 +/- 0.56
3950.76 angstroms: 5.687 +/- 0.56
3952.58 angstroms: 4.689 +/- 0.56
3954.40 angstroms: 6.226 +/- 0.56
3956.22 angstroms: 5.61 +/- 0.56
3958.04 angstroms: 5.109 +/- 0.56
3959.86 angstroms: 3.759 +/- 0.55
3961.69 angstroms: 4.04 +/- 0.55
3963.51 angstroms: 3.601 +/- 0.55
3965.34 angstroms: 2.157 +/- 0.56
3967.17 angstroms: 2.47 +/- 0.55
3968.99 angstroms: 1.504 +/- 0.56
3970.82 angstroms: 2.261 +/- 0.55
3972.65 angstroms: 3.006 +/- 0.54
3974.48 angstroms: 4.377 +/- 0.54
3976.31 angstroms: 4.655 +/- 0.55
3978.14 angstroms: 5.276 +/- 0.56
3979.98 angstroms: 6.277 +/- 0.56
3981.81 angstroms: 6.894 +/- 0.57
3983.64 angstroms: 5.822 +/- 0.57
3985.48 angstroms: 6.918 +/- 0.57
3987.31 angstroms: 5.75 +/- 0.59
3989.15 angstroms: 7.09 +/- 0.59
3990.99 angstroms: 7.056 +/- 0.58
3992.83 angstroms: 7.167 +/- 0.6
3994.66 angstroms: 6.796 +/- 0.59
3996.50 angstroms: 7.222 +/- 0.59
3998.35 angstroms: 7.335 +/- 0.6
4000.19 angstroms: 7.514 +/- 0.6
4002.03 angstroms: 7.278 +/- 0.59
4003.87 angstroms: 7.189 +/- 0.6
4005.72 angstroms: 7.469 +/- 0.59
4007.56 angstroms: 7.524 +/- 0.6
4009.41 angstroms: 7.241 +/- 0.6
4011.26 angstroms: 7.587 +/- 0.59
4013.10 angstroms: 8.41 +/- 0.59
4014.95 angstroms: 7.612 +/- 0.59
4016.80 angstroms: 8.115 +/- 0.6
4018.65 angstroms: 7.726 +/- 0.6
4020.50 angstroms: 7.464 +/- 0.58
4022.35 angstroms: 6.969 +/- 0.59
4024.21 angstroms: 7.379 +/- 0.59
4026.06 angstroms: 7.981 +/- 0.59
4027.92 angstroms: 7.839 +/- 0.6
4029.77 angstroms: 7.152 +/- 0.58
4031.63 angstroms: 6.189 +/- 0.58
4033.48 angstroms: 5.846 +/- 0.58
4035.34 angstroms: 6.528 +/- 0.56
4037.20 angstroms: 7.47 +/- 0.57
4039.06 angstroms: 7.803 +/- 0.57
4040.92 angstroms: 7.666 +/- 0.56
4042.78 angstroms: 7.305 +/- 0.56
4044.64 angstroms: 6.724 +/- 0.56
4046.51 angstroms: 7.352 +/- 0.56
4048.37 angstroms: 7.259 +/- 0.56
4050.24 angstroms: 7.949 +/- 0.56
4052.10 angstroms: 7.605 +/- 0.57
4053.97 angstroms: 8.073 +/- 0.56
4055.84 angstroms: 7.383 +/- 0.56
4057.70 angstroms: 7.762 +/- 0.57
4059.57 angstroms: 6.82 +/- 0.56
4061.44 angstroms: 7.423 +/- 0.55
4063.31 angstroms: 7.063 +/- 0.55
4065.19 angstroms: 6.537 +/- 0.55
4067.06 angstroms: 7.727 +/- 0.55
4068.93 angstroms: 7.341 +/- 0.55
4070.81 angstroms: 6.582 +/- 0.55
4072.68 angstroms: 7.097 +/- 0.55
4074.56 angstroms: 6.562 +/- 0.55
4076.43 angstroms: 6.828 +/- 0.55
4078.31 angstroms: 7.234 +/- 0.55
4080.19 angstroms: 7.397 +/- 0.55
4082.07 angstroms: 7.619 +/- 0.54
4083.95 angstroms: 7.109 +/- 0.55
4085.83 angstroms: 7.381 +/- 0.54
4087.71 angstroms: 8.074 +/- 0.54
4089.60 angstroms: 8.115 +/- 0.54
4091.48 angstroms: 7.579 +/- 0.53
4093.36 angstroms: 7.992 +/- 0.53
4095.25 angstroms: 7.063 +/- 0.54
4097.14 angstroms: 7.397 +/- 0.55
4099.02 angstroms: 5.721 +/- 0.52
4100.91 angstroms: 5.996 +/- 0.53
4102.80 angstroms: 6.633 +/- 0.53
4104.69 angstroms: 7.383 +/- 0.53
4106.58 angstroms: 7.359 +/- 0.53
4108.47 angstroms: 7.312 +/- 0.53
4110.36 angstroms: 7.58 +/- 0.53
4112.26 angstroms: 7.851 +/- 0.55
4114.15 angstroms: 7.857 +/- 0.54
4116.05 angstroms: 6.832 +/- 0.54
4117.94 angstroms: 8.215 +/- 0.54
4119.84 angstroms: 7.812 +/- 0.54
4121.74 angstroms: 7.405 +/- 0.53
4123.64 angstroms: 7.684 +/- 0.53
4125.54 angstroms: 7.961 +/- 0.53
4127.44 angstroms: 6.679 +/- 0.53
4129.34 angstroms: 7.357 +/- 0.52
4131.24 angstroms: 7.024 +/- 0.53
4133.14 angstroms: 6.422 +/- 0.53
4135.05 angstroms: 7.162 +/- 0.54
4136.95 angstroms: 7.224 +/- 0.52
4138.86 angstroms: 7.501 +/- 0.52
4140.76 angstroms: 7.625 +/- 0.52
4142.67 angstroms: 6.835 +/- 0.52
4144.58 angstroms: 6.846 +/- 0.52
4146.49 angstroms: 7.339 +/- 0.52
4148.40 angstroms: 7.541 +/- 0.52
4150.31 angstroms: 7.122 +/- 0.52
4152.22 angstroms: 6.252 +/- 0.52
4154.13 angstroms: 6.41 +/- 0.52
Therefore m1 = 1.98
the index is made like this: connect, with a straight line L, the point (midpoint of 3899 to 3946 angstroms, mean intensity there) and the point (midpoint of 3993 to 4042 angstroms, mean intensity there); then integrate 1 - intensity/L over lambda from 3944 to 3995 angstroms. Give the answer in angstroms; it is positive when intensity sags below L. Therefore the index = 7.2 angstroms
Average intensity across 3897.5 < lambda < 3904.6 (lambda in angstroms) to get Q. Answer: 5.08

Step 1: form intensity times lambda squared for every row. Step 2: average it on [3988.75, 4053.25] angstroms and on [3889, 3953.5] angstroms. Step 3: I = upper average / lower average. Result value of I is 1.8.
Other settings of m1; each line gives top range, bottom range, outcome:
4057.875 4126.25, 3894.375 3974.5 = 1.92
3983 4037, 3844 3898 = 1.94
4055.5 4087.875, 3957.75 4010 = 1.35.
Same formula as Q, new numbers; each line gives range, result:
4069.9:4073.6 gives 6.85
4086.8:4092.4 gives 7.92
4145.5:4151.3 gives 7.33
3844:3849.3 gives 3.39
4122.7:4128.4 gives 7.44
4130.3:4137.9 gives 6.96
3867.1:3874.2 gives 4.07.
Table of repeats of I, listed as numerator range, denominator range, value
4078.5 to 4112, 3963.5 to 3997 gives 1.51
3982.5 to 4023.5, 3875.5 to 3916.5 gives 1.63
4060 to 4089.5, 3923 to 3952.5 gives 2.23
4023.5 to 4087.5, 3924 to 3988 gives 1.89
